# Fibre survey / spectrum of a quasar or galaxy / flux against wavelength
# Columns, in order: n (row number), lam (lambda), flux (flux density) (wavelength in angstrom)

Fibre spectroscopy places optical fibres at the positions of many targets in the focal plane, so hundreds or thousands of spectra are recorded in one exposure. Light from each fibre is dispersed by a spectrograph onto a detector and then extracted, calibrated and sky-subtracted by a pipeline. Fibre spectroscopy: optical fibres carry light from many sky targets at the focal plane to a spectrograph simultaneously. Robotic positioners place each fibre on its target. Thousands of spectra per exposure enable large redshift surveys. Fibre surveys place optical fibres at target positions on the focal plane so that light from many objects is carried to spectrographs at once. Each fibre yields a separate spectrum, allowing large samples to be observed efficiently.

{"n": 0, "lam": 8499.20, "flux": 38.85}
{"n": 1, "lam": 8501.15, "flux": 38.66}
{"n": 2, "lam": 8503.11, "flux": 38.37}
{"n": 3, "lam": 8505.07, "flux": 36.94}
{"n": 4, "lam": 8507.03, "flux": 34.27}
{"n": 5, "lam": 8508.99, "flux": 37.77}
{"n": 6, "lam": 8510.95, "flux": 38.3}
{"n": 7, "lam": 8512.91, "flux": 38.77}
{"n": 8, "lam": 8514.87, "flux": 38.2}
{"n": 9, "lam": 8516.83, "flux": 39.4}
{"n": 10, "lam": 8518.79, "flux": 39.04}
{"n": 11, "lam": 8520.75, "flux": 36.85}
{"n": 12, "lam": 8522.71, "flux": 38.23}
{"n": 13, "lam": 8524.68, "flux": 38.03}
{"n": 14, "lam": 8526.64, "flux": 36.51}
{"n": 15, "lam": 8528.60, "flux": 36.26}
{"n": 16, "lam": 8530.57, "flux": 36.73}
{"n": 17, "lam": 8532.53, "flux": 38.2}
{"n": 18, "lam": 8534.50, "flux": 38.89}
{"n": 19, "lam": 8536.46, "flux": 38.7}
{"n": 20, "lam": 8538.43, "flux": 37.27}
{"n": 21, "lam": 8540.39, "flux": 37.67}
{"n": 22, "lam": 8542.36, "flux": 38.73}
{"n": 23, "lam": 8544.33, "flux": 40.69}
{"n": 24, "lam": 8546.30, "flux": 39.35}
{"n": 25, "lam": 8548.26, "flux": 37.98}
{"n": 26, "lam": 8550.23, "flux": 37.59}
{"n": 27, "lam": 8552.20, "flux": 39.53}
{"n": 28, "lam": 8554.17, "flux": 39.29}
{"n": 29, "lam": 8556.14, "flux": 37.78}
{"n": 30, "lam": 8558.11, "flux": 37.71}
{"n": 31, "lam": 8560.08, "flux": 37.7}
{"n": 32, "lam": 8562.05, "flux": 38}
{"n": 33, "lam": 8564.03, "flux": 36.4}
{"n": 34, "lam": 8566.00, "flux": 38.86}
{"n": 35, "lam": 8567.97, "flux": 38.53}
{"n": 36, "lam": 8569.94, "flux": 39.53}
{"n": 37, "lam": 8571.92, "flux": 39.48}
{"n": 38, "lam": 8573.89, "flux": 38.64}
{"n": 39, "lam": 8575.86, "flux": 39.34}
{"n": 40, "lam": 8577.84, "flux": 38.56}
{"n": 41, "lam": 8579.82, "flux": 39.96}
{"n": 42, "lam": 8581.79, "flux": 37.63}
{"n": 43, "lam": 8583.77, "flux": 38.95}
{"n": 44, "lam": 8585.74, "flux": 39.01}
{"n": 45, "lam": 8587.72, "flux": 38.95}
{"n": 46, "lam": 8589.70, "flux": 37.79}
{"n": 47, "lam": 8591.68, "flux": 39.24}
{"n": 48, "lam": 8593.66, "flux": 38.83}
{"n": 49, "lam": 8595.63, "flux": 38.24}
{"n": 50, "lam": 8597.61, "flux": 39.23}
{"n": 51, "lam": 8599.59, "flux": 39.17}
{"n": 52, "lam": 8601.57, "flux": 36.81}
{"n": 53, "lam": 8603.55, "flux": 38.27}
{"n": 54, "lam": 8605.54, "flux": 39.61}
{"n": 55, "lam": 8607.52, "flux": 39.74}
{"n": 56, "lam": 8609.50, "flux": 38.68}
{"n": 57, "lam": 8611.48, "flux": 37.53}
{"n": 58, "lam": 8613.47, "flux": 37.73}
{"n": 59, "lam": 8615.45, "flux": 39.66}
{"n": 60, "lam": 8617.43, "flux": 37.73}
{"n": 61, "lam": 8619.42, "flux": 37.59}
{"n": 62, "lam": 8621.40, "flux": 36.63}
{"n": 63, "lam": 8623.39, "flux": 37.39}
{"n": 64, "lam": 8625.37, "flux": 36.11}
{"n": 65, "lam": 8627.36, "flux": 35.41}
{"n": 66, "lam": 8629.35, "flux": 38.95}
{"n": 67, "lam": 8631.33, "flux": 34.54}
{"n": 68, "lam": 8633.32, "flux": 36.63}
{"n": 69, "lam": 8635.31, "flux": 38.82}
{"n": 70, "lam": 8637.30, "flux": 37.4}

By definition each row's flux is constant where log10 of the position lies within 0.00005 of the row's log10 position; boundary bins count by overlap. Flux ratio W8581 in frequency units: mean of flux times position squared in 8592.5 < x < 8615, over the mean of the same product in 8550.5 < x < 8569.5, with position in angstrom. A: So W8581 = 1.02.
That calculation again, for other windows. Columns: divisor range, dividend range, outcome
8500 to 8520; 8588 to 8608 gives 1.04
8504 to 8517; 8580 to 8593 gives 1.05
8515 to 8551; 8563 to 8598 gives 1.03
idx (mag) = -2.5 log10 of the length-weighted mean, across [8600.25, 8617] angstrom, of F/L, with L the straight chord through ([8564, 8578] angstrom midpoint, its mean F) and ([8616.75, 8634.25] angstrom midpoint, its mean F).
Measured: -0.03 mag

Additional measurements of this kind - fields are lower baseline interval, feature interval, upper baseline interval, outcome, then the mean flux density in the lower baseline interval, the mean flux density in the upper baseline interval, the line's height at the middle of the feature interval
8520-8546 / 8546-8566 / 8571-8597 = 0.01 mag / 37.9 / 38.8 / 38.3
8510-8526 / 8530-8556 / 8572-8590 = 0.00 mag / 38.3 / 38.8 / 38.5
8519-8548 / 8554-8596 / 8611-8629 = -0.02 mag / 38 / 37.3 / 37.7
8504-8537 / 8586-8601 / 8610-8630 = -0.03 mag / 37.7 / 37.5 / 37.5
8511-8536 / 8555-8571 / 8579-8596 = 0.01 mag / 38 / 38.8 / 38.5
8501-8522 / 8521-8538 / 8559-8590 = 0.01 mag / 37.8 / 38.6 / 38.1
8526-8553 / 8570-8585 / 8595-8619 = -0.02 mag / 38.2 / 38.5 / 38.4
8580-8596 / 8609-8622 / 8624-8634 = -0.02 mag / 38.7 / 36.4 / 37.1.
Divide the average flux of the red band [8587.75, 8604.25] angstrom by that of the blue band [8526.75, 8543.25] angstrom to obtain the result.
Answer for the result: 1.0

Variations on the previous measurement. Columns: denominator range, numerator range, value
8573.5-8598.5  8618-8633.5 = 0.95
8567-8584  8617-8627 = 0.95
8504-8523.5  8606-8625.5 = 1.01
